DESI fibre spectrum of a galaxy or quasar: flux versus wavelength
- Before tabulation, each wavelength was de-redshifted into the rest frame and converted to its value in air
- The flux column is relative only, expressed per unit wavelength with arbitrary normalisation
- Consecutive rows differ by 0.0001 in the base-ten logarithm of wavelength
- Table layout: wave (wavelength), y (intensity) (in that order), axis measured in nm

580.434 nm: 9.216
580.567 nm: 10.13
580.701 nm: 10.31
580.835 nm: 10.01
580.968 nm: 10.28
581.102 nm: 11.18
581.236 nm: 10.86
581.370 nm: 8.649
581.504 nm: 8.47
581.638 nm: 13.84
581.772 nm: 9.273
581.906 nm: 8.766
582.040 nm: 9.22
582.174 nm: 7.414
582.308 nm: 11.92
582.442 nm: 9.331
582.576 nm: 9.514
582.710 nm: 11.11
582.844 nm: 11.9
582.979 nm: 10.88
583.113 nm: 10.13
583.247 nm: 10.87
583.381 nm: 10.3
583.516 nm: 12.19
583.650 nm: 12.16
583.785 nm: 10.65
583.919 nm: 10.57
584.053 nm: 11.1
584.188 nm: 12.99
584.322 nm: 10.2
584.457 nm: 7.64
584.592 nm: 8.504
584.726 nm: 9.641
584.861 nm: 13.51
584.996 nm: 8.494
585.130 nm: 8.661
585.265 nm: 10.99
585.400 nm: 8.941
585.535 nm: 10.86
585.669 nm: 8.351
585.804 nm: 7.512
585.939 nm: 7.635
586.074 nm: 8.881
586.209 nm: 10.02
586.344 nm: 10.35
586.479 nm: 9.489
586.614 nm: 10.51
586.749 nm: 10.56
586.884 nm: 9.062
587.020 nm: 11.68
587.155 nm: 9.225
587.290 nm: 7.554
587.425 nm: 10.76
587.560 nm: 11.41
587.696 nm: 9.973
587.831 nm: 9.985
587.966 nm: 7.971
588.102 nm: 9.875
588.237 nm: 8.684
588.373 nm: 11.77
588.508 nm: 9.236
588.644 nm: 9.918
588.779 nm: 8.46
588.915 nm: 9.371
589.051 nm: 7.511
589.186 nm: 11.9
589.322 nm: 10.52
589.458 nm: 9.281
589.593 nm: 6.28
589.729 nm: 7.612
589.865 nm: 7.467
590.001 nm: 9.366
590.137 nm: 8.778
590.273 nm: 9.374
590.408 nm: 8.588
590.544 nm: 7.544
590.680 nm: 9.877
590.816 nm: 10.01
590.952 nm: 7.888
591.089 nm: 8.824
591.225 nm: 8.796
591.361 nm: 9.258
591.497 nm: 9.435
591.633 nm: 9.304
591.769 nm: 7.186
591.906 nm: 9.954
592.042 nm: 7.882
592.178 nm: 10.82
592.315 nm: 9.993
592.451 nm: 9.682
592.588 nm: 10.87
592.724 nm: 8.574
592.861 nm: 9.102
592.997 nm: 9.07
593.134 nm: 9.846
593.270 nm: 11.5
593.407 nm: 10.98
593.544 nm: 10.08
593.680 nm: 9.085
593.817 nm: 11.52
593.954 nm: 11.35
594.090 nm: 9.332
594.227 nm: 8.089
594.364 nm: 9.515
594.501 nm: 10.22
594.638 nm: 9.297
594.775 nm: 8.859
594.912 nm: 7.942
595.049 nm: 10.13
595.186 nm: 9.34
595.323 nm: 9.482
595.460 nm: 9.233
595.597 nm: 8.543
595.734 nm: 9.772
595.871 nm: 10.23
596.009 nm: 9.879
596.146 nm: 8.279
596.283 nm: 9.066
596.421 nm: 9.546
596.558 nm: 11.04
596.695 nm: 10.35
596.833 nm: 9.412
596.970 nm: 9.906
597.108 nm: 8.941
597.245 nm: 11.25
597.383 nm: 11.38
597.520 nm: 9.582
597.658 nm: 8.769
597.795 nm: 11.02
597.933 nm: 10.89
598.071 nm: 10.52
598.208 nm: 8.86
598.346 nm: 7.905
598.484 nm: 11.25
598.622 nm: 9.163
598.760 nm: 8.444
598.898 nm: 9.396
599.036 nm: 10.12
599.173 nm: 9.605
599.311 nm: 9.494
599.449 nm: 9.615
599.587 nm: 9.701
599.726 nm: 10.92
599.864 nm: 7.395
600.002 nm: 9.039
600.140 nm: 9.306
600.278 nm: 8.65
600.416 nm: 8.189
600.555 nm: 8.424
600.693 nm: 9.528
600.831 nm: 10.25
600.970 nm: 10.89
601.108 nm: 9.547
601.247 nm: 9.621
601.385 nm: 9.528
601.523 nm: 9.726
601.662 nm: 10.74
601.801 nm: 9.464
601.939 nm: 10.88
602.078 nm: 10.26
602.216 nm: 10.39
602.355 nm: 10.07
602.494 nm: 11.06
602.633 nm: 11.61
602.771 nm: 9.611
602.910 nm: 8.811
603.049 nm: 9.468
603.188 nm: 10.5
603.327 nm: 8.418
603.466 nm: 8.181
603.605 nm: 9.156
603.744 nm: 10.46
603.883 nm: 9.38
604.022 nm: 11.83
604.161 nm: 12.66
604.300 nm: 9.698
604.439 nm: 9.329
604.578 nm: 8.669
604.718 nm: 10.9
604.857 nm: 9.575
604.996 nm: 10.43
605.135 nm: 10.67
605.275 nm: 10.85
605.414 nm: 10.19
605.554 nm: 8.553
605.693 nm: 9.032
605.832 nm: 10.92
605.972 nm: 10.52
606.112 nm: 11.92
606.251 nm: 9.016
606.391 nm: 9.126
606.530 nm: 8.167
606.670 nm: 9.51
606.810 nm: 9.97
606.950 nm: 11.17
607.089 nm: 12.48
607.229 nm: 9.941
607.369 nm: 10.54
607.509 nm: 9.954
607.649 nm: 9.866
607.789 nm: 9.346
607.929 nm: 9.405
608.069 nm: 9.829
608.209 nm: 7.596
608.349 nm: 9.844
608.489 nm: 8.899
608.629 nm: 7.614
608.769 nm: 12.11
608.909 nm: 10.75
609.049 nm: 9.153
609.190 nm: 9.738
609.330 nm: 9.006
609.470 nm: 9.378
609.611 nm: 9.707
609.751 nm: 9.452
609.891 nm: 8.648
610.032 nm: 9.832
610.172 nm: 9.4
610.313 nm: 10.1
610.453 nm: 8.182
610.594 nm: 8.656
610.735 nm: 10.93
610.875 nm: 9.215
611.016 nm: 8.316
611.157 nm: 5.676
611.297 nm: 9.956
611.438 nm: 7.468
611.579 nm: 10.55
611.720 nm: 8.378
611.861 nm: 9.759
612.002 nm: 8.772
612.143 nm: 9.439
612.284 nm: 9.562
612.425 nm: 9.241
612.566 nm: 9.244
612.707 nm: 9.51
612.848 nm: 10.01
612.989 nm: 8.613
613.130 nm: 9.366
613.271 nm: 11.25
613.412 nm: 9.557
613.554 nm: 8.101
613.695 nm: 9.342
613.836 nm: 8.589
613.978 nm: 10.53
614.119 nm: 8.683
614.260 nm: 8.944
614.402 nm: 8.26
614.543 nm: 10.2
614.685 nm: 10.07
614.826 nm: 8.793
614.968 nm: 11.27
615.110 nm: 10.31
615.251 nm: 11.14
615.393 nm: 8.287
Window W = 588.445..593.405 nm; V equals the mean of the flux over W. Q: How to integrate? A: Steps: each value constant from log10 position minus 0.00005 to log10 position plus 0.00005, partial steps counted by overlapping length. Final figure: 9.17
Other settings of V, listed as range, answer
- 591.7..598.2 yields 9.72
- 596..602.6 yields 9.74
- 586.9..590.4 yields 9.34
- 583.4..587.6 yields 10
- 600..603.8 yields 9.72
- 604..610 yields 9.89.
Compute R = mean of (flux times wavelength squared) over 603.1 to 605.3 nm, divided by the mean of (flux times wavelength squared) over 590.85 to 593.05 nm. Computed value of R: 1.1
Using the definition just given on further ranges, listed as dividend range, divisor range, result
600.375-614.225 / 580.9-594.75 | 1.06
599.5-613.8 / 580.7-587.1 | 1.03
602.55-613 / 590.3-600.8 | 1.06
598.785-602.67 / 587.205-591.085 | 1.10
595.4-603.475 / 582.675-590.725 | 1.04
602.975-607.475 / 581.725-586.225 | 1.08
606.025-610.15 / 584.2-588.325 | 1.09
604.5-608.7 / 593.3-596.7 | 1.06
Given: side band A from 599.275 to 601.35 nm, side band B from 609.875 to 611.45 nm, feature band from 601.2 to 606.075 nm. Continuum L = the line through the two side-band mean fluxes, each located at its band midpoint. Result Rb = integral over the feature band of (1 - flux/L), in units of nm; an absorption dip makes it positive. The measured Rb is -0.435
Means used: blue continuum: 9.37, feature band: 10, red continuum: 8.92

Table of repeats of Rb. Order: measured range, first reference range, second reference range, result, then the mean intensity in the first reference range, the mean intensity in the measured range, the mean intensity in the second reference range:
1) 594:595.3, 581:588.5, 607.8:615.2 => 0.07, 10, 9.24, 9.34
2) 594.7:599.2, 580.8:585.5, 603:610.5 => 0.17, 10.3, 9.64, 9.8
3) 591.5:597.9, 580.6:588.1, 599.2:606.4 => 0.16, 10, 9.68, 9.85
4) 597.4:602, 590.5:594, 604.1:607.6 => 0.13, 9.56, 9.61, 10.1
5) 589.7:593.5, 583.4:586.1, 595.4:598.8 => 0.24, 9.99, 9.22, 9.74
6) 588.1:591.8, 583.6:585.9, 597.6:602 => 0.32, 10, 9.01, 9.59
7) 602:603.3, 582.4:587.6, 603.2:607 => -0.02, 10.1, 10.1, 9.94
